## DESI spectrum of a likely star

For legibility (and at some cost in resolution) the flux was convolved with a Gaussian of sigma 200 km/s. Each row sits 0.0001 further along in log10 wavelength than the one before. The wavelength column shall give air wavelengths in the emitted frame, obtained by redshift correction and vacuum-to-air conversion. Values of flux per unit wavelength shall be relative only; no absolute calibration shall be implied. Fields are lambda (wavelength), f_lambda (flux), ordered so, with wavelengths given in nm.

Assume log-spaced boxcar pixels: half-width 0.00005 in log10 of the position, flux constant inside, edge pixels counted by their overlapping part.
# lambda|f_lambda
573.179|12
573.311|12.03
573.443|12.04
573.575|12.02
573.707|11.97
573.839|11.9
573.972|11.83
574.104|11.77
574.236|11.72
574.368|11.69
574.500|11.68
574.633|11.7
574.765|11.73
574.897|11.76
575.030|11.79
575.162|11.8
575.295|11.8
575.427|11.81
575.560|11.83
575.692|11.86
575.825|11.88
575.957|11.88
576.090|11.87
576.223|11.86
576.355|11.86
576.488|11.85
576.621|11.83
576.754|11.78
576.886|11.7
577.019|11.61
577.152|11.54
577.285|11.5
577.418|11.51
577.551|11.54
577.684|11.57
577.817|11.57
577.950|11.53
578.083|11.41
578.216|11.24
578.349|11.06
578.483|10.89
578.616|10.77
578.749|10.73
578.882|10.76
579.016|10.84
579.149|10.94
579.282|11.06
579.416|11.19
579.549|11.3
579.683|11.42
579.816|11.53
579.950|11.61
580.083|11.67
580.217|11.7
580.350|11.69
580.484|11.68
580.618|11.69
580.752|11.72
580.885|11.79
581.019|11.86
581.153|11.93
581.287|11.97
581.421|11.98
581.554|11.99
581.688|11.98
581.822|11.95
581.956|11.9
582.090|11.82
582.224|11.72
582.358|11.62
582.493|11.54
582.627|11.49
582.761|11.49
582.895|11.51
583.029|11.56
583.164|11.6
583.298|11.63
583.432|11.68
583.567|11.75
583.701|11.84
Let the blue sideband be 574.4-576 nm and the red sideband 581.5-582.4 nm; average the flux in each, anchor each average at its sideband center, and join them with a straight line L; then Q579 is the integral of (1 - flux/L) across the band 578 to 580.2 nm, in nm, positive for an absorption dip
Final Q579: 0.12 nm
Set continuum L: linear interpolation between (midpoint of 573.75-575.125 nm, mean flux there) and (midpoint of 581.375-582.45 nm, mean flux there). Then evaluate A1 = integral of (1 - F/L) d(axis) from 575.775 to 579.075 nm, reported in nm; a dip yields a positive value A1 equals 0.09 nm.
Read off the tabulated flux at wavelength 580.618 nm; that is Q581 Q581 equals 11.69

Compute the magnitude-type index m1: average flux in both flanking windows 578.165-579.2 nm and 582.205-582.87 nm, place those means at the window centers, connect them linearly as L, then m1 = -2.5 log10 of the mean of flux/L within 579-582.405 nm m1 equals -0.04 mag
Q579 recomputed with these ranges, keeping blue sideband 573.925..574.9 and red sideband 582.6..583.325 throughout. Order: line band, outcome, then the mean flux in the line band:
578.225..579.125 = 0.06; 10.9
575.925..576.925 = -0.01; 11.8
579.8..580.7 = 0.00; 11.7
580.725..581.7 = -0.03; 11.9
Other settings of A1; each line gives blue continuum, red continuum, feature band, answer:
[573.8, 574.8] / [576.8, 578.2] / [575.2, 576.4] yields -0.02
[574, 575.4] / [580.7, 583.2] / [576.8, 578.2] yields 0.03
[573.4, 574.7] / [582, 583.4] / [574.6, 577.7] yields 0.01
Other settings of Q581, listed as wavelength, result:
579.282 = 11.06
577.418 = 11.51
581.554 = 11.99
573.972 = 11.83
